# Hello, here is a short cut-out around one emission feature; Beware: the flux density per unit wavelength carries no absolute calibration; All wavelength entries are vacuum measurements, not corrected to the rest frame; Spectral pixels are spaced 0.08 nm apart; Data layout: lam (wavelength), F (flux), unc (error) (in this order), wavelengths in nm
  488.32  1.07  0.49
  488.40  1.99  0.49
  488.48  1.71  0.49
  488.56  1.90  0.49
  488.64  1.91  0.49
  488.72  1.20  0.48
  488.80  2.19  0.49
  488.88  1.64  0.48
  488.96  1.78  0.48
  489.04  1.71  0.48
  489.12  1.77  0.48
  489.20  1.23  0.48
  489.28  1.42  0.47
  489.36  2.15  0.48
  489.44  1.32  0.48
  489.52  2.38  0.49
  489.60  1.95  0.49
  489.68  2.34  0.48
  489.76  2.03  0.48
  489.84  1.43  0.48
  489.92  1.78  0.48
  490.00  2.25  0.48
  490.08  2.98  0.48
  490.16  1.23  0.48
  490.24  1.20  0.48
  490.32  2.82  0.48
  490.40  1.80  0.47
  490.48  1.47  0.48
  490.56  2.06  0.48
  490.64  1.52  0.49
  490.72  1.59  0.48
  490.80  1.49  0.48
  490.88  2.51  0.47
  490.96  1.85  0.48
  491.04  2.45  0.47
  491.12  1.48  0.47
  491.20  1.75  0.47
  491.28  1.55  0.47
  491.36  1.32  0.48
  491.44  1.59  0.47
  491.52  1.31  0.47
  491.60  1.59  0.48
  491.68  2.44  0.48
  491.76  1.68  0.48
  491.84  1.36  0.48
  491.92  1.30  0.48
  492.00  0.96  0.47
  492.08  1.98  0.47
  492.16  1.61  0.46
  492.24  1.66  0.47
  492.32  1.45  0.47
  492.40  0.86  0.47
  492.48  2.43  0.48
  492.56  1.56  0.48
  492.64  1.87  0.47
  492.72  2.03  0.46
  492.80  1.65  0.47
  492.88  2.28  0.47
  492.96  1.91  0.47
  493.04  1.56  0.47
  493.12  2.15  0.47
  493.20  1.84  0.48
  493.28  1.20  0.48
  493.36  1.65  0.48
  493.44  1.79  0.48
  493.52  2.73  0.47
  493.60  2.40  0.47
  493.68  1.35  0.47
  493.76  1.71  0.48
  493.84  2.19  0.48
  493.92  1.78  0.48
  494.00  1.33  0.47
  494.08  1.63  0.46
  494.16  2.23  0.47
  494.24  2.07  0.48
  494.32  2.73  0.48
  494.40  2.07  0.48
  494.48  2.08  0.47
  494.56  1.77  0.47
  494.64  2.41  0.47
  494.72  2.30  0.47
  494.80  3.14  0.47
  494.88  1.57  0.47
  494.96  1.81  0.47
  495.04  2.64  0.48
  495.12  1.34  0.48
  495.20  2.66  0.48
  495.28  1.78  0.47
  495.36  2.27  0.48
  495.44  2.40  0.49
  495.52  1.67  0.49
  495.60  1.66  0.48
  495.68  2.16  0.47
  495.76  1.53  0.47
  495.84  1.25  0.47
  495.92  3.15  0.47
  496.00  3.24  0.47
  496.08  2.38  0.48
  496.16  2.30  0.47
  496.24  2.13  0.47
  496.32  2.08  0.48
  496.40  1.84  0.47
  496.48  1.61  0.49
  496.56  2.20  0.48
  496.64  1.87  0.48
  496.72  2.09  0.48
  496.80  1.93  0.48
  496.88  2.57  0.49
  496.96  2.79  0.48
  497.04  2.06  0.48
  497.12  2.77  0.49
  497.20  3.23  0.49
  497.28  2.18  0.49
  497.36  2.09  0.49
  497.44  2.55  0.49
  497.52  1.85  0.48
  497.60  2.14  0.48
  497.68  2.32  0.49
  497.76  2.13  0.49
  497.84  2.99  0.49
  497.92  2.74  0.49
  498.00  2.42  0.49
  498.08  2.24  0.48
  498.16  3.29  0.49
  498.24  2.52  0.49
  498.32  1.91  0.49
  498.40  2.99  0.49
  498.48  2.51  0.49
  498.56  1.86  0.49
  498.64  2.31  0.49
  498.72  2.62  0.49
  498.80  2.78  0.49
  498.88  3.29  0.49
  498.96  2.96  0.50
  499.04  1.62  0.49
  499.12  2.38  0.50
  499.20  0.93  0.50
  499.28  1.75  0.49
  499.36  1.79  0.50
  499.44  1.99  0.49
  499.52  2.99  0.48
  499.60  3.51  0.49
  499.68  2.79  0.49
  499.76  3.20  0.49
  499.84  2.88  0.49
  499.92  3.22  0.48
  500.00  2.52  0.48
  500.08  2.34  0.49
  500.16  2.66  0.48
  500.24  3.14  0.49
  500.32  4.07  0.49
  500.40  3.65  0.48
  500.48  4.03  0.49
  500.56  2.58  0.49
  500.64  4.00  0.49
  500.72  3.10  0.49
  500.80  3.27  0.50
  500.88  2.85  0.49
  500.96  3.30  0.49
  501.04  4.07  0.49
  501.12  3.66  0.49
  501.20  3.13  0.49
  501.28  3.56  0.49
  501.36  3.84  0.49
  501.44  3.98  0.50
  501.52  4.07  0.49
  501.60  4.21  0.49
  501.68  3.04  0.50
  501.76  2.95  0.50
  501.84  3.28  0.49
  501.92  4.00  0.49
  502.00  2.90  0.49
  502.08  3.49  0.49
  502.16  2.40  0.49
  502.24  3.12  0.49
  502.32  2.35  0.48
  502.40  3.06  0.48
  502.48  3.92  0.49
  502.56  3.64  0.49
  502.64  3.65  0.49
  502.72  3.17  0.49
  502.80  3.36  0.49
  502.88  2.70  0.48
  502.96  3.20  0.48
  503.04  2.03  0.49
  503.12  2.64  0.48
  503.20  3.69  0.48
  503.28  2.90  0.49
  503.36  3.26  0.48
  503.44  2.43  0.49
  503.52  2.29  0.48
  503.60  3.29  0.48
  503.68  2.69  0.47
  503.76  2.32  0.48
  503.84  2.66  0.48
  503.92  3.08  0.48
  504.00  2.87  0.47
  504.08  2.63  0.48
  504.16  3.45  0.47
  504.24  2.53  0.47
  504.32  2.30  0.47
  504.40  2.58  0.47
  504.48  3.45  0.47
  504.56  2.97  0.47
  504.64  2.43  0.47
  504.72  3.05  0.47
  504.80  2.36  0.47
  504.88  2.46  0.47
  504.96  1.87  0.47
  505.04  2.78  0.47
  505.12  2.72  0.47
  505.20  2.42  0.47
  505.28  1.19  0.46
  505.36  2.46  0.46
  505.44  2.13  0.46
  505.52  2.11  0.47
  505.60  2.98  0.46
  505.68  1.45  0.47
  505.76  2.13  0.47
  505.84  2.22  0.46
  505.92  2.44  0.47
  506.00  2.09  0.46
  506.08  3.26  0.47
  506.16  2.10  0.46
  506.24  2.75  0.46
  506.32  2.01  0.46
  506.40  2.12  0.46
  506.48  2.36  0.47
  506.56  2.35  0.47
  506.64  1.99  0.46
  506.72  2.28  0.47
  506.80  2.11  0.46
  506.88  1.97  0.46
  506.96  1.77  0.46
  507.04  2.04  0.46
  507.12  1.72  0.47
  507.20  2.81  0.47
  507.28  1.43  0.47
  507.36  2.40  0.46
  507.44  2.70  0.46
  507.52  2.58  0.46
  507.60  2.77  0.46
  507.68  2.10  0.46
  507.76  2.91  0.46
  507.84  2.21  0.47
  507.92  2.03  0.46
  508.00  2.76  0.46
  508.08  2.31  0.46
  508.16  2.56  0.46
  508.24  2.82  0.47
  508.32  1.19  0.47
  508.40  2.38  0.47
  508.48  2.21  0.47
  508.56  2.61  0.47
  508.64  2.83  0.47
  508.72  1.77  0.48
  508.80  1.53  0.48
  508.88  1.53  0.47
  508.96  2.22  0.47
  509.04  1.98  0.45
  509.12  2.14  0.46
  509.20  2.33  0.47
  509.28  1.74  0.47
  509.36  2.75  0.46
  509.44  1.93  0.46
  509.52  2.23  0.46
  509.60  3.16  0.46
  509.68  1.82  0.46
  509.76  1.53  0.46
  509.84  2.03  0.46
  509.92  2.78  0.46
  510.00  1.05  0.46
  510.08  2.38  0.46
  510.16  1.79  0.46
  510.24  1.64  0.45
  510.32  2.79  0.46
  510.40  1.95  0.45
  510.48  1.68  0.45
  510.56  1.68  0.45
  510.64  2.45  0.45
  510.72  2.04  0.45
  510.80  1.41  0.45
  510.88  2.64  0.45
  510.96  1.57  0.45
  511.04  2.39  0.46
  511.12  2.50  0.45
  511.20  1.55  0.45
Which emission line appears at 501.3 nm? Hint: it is C IV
